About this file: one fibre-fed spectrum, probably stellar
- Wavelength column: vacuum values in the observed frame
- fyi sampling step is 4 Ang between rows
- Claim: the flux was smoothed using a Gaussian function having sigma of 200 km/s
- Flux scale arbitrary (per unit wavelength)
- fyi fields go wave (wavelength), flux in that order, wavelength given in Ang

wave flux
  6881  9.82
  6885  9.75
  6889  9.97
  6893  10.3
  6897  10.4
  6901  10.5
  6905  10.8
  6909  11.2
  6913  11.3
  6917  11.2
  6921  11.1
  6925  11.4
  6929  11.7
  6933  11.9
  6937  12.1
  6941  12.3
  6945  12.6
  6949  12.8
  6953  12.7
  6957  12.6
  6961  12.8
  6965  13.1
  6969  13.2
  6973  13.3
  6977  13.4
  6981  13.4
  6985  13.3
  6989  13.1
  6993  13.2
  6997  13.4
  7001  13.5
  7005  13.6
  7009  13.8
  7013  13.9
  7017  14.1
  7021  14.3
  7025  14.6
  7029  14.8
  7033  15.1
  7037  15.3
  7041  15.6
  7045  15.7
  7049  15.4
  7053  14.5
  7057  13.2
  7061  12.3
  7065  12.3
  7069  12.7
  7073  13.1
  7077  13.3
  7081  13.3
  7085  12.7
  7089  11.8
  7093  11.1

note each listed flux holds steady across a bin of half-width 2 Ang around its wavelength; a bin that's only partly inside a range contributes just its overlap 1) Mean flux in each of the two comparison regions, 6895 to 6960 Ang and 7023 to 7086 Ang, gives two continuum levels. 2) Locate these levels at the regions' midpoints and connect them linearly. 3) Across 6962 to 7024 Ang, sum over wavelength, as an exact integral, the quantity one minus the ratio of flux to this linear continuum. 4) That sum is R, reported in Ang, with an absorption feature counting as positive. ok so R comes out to -3.0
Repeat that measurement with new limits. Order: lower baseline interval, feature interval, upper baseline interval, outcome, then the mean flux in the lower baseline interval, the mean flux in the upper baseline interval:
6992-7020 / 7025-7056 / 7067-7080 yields -4.03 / 13.7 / 13.1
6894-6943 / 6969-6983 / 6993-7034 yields -0.42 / 11.3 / 14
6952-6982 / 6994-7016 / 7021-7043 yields 0.87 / 13.1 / 15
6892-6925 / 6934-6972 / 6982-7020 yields -1.57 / 10.9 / 13.6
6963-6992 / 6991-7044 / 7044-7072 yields -3.25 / 13.3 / 13.6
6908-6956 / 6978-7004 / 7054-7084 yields -2.09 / 11.9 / 12.9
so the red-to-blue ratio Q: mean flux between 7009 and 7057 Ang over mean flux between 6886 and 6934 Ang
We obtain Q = 1.35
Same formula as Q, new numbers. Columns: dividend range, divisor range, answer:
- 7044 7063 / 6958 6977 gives 1.08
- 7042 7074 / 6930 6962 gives 1.10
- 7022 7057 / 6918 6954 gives 1.25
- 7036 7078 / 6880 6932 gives 1.29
